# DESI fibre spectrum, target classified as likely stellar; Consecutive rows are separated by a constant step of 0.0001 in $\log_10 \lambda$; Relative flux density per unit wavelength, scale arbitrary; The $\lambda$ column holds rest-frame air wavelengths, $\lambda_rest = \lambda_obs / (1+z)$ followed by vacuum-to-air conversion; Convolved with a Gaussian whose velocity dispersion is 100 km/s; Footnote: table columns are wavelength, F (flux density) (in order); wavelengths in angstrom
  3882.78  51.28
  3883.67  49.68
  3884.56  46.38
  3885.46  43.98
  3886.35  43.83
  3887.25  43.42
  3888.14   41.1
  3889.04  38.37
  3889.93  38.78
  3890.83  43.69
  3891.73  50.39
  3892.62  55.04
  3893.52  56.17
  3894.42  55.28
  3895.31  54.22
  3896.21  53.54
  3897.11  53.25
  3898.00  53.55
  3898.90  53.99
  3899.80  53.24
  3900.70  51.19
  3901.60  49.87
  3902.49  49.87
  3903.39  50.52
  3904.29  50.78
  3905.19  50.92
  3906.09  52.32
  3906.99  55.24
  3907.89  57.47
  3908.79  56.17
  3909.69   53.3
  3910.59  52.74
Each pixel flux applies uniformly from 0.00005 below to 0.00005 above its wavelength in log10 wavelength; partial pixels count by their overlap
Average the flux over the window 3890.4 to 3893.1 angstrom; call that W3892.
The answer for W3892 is 49.8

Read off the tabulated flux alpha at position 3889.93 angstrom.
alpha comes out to 38.78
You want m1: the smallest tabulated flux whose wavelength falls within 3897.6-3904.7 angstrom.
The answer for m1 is 49.87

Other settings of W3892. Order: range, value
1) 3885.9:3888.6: 42.8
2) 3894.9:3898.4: 53.7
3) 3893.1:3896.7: 54.7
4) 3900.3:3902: 50.5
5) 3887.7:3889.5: 39.7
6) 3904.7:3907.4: 52.7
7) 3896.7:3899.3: 53.7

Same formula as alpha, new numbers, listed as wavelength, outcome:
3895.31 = 54.22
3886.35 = 43.83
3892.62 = 55.04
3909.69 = 53.3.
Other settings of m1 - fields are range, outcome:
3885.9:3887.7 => 43.42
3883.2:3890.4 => 38.37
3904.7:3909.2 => 50.92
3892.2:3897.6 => 53.25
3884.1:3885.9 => 43.98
